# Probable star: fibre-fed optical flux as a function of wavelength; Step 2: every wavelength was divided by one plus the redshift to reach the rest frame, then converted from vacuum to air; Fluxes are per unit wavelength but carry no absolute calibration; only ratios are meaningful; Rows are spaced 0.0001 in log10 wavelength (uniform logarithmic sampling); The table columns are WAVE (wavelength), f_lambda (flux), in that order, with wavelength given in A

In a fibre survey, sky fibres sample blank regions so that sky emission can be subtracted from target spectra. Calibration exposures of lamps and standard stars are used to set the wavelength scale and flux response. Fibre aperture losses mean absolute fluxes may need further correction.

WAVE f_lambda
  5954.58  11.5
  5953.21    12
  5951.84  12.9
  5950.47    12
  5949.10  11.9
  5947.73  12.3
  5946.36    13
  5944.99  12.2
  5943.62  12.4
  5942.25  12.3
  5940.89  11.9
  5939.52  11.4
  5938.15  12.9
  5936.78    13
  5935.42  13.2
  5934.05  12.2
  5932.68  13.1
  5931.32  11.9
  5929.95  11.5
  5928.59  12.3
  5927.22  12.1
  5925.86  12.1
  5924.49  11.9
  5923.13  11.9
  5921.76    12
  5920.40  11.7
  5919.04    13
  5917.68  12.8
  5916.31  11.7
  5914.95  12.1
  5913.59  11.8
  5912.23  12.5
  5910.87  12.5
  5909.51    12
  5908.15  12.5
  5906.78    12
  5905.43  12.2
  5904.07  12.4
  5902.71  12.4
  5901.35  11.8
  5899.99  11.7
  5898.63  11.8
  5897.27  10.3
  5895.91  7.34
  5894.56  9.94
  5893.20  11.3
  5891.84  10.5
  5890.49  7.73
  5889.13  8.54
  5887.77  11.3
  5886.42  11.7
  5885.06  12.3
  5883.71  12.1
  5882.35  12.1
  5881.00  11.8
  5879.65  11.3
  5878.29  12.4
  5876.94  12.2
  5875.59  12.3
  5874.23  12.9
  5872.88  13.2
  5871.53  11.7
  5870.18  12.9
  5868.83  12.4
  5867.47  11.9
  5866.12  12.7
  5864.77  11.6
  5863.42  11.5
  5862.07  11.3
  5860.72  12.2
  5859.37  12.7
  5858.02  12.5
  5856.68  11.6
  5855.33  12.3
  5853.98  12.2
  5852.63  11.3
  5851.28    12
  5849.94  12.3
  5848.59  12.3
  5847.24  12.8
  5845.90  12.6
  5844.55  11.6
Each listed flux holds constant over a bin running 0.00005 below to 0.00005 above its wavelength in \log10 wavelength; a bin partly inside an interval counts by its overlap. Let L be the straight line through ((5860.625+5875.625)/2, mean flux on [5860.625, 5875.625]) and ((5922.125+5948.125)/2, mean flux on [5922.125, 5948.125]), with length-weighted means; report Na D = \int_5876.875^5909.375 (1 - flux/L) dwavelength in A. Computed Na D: 2.7 A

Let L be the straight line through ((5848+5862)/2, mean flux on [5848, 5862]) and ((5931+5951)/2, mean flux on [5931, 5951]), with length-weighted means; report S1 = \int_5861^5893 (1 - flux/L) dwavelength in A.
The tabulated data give 1.3 A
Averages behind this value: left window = 12.1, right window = 12.4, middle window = 11.7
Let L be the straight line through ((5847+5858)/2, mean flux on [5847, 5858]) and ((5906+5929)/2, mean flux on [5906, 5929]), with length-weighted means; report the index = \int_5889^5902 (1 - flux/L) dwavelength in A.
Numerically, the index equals 2.1 A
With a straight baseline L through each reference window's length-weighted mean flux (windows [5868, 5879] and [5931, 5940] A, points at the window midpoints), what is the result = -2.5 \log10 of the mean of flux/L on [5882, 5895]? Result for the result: 0.17 mag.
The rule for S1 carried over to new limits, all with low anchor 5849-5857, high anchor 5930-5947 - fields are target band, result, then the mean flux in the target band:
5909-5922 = 0.1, 12.2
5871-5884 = -0.1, 12.2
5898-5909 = 0.1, 12.1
